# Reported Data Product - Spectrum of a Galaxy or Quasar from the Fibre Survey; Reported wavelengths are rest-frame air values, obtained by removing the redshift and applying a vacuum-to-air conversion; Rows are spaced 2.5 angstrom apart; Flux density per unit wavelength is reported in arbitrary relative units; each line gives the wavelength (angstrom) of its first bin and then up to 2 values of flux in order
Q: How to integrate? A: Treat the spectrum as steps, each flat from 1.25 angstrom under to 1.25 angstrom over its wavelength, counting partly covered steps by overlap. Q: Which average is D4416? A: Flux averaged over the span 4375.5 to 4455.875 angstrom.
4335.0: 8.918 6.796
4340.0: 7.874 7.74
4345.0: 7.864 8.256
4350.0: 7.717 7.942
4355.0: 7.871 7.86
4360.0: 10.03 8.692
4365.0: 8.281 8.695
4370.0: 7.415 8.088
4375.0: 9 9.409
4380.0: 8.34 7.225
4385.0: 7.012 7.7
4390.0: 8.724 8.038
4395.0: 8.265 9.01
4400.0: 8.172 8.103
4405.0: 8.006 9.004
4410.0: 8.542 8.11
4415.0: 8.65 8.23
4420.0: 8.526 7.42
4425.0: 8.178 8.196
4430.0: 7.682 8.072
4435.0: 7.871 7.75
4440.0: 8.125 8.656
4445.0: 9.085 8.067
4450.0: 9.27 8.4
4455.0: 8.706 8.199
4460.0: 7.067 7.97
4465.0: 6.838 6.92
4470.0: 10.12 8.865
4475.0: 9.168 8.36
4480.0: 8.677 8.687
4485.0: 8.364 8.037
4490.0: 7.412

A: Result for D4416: 8.27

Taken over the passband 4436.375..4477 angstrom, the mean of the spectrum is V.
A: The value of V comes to 8.33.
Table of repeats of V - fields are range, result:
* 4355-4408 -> 8.32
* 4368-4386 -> 8.11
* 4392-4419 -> 8.39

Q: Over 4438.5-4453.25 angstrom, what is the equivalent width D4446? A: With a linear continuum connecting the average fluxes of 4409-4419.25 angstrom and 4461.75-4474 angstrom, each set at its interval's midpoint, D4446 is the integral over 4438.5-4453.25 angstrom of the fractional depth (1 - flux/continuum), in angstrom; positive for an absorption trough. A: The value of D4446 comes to -0.6 angstrom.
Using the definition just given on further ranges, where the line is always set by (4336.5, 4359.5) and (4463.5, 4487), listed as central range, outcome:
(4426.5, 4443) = 0.4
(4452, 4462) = 0.3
